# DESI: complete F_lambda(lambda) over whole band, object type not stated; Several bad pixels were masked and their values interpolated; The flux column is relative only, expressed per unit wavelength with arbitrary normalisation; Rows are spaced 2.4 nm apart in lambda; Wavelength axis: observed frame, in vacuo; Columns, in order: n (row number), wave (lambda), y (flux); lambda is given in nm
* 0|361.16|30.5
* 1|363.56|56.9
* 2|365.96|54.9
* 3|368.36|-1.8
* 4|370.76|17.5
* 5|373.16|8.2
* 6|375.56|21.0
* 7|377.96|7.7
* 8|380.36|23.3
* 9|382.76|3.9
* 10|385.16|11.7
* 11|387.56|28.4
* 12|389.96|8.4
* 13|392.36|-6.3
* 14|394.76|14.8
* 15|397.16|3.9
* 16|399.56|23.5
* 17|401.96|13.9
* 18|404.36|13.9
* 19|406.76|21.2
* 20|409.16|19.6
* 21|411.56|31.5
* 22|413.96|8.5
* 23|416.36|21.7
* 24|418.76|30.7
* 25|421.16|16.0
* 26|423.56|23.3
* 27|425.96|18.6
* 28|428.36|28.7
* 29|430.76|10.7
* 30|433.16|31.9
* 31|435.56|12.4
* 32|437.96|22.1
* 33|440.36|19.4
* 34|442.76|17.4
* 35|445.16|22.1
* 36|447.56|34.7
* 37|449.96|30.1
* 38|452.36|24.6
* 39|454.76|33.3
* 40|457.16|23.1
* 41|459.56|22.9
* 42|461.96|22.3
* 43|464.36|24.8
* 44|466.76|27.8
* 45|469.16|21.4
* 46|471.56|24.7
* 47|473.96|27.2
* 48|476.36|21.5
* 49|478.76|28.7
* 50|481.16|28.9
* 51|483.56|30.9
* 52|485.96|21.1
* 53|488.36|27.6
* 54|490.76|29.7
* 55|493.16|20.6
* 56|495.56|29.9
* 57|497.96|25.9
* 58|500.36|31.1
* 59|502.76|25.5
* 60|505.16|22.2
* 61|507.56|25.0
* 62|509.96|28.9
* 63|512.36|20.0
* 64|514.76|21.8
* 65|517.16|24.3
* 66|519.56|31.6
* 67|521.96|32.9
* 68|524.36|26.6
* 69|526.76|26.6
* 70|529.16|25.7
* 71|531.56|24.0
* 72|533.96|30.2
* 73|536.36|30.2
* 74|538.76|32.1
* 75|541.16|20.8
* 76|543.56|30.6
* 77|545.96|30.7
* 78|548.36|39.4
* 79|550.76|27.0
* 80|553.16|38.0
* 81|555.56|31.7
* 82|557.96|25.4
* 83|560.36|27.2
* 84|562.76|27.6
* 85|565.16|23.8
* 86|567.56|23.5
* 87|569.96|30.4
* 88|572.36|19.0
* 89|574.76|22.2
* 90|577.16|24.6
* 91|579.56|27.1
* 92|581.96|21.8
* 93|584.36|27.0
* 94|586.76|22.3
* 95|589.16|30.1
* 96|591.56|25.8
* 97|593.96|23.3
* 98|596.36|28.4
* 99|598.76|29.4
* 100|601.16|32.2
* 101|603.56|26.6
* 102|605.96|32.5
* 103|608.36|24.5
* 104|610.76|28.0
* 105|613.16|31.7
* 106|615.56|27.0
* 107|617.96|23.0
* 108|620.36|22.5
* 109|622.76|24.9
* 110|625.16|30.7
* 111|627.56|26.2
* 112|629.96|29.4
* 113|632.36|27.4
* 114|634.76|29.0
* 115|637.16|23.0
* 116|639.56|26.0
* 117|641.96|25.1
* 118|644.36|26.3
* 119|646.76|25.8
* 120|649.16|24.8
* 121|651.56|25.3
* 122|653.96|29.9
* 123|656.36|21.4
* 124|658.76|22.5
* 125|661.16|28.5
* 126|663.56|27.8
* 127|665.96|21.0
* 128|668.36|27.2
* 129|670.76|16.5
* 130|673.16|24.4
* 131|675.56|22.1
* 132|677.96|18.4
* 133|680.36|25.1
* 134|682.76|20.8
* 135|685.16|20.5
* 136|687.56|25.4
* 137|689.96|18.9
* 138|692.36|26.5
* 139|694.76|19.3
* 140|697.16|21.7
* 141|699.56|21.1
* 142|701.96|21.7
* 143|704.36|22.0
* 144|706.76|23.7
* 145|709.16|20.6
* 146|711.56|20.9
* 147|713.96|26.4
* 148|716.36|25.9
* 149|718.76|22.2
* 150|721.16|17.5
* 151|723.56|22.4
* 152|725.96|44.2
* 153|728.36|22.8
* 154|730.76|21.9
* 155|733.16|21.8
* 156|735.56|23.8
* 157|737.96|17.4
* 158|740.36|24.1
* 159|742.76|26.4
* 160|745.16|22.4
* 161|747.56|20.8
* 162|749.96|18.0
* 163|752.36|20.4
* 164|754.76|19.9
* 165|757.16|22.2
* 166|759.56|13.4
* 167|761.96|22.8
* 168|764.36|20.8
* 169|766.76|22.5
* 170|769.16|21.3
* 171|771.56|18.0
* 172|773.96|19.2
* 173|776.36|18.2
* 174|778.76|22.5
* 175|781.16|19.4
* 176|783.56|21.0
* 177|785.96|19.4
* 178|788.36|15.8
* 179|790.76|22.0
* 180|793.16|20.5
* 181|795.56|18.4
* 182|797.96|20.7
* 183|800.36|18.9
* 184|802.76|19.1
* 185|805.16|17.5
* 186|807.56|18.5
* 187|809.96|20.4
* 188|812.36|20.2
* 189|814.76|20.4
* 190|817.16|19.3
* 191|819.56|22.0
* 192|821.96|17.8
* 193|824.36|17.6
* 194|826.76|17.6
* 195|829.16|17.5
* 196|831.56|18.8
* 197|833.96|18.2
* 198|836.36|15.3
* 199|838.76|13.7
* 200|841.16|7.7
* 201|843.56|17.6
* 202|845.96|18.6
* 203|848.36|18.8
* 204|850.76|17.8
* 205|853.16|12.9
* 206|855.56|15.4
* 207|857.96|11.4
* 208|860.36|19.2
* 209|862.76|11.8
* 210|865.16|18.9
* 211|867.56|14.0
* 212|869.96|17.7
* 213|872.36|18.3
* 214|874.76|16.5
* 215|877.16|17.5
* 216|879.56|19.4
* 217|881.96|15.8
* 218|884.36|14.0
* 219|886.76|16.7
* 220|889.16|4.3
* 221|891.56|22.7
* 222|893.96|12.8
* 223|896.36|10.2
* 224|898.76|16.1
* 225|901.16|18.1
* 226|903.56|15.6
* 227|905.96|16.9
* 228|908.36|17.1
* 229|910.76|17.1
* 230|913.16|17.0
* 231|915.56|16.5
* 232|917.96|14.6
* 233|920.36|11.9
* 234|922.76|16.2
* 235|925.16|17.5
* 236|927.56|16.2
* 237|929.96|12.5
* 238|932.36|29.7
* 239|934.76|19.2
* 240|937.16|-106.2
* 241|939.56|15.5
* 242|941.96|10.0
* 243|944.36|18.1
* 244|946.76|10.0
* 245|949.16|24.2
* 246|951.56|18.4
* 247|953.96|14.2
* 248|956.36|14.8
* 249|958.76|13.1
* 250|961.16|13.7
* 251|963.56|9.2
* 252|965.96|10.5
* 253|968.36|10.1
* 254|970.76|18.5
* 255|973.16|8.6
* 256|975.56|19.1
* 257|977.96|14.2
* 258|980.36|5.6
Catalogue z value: 0.11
